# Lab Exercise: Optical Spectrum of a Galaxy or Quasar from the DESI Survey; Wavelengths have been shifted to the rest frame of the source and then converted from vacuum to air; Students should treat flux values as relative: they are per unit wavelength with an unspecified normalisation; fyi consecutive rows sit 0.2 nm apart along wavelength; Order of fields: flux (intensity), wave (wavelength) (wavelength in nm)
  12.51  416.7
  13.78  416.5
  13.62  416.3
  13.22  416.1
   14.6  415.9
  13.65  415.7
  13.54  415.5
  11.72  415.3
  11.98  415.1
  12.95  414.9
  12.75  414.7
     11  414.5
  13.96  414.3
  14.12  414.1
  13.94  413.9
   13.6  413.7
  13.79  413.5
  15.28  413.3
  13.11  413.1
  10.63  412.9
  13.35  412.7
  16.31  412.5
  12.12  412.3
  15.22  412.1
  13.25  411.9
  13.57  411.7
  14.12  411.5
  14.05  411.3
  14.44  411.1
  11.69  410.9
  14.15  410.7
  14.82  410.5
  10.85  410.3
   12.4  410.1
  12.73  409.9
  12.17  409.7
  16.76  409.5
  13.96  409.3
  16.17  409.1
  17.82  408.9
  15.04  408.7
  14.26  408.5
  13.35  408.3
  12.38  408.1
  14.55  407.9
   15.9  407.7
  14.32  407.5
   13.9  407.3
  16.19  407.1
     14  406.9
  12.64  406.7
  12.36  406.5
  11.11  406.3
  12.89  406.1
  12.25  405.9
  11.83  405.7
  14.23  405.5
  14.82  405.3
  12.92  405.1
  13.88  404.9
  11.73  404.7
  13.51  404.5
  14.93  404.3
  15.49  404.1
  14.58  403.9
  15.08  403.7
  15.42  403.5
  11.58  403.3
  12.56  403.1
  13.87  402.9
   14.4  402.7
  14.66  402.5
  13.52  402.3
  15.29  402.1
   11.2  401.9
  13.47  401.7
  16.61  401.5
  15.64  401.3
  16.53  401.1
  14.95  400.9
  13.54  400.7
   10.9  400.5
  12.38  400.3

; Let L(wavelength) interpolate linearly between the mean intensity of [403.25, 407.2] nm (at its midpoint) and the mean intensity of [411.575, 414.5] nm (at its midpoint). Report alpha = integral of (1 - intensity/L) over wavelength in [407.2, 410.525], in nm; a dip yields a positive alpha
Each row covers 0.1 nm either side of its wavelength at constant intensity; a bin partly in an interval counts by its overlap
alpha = -0.14 nm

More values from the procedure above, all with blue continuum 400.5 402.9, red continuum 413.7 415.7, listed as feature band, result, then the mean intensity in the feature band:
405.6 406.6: 0.129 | 12.1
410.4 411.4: -0.035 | 13.8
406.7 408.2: -0.066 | 14.3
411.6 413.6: -0.073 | 13.7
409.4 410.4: 0.037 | 13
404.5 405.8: 0.067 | 13.3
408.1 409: -0.079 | 14.8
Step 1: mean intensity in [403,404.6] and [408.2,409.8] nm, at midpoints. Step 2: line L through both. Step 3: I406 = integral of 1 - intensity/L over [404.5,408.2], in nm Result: 0.28 nm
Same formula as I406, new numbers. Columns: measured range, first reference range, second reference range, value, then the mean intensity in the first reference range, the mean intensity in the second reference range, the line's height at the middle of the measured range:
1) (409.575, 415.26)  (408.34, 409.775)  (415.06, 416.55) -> 0.37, 15.1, 13.3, 14.2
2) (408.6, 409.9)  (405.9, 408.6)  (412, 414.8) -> -0.15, 13.6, 13.5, 13.6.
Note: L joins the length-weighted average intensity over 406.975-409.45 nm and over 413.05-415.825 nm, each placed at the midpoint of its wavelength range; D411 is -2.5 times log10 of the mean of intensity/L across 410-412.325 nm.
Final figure 0.05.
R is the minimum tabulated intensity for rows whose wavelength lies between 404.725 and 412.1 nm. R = 10.85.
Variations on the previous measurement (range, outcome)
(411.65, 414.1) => 10.63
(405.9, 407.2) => 11.11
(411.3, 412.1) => 13.25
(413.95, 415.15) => 11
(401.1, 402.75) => 11.2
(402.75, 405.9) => 11.58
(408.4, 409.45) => 13.96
